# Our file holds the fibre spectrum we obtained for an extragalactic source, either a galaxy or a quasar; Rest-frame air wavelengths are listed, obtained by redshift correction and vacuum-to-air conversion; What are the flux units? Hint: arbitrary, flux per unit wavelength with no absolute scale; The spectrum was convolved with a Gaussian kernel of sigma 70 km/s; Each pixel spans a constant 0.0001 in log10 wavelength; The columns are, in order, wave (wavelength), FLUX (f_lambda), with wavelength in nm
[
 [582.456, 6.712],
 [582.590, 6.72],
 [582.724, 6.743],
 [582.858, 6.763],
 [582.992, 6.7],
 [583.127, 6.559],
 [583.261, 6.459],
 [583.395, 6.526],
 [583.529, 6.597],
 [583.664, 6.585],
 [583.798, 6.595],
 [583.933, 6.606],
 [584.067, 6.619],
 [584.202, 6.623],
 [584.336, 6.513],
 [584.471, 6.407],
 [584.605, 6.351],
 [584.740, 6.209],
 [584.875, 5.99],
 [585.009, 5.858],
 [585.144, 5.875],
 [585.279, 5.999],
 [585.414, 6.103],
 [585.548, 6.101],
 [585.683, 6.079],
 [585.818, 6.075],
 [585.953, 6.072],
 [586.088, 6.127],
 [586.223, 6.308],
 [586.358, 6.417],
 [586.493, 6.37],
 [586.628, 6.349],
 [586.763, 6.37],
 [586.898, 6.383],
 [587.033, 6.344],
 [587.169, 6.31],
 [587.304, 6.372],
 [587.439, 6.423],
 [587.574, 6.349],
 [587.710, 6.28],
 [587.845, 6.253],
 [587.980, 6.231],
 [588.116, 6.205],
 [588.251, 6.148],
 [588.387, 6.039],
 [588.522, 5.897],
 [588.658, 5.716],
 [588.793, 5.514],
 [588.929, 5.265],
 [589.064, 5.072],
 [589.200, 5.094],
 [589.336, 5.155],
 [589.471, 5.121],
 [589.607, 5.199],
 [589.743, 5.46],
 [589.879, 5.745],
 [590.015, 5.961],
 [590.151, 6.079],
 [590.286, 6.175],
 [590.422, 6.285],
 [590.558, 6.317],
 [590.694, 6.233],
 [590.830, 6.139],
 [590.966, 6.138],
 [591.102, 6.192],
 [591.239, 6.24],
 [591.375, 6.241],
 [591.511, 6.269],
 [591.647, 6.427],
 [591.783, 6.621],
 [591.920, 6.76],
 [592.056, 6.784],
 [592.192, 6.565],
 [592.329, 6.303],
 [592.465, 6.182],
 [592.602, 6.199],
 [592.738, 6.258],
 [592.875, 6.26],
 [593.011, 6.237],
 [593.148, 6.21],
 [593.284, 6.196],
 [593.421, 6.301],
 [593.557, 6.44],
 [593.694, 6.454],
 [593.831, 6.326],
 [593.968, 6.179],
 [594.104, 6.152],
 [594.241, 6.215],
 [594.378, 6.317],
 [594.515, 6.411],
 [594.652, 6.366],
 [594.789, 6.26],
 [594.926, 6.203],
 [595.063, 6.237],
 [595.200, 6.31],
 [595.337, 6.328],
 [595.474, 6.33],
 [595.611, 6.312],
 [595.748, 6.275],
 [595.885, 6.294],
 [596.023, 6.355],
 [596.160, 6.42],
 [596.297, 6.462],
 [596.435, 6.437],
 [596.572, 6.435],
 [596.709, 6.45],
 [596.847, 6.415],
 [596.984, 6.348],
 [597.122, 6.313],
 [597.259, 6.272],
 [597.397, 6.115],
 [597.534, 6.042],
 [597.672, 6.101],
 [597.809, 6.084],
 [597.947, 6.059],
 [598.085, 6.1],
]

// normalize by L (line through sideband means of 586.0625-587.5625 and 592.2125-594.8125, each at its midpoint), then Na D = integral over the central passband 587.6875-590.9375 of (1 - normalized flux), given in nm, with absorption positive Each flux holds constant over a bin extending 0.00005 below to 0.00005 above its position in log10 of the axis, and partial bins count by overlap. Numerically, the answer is 0.26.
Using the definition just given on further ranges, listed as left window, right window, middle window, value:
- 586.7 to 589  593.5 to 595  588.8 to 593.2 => 0.13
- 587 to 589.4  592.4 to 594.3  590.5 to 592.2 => -0.07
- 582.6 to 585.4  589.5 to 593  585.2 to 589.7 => 0.23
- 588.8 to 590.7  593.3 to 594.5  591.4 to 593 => -0.10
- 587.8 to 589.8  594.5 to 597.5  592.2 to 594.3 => -0.07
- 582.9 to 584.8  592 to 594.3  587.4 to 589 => 0.10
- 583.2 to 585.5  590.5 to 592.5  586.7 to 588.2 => 0.01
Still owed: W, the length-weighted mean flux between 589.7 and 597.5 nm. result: 6.29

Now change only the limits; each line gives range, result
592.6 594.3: 6.27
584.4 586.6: 6.15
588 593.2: 6.02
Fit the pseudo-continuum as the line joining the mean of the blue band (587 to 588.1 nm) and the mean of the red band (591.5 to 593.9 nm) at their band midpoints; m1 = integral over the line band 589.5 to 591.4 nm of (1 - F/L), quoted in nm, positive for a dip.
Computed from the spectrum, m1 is 0.10 nm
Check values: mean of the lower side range 6.31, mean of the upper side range 6.38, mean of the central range 6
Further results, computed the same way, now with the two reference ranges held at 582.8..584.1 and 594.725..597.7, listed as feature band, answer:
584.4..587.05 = 0.15 nm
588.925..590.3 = 0.21 nm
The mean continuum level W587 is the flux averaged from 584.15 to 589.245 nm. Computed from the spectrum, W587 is 6.11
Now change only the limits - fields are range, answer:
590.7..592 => 6.33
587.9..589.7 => 5.59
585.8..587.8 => 6.31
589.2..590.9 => 5.8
